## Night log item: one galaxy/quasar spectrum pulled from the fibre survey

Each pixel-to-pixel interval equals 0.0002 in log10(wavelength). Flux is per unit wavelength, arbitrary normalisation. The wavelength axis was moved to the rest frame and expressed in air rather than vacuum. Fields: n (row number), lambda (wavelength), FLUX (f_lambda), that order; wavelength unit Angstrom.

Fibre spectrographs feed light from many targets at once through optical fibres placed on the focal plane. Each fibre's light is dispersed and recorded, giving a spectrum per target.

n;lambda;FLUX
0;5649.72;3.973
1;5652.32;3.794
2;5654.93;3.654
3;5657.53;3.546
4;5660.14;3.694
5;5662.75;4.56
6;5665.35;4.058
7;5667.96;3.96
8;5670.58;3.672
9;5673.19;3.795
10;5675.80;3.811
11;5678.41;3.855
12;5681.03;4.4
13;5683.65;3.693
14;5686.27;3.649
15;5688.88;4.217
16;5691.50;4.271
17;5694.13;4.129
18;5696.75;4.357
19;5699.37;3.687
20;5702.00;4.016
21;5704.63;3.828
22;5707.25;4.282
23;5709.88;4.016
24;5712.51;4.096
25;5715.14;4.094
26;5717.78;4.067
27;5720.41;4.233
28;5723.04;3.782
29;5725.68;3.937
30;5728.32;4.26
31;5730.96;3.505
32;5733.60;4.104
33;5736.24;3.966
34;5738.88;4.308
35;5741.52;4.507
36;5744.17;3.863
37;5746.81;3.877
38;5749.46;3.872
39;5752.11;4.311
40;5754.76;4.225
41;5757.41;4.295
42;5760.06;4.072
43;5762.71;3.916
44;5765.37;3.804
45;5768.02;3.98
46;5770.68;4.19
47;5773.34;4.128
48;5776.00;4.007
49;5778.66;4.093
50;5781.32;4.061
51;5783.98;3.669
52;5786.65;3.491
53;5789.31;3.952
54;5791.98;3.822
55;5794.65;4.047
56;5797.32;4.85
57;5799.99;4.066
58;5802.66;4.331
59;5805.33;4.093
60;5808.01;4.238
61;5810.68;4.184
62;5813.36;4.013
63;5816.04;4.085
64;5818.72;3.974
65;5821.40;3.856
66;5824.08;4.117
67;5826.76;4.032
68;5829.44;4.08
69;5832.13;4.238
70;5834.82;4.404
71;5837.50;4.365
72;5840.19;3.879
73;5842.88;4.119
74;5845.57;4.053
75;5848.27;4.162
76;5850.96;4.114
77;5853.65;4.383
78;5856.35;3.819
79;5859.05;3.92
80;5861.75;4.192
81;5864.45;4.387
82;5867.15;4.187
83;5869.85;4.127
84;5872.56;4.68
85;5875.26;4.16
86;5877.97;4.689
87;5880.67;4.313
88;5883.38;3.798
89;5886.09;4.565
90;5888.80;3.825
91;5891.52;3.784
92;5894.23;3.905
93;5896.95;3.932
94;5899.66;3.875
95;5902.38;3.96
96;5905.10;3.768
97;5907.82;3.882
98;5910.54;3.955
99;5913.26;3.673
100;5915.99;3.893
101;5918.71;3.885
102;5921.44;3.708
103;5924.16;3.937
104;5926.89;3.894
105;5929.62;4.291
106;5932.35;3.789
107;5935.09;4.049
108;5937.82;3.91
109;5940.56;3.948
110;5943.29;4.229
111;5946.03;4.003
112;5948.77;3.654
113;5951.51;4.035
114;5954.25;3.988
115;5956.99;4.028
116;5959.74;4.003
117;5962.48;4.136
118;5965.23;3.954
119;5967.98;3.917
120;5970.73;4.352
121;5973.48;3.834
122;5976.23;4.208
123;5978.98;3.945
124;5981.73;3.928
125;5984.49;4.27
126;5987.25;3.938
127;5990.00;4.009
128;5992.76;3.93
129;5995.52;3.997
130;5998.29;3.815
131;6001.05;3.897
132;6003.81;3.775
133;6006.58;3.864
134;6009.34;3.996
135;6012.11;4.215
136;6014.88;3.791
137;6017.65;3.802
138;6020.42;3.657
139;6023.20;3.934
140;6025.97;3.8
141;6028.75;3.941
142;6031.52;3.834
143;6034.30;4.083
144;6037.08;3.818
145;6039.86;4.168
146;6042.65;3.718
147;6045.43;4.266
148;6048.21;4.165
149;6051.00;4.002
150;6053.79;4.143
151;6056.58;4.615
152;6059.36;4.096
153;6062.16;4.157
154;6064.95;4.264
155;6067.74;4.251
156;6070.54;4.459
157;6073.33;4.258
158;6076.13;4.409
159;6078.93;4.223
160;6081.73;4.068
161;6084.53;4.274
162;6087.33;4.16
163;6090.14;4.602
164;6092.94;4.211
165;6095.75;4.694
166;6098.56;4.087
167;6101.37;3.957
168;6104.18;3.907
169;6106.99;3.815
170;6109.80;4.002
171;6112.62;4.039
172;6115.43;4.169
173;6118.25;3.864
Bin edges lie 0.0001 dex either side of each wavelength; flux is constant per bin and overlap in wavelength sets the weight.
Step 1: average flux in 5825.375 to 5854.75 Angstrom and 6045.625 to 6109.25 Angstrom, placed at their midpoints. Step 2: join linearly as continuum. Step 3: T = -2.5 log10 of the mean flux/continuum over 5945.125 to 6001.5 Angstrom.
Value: 0.053 mag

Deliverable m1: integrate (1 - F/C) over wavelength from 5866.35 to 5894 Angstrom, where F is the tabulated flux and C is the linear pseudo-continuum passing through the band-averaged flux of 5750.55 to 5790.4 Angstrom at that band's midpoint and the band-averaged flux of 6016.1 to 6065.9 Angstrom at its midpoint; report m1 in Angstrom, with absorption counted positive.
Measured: -1.3 Angstrom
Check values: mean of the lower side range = 4.01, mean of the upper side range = 4.02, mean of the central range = 4.2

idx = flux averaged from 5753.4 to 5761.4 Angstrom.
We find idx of 4.2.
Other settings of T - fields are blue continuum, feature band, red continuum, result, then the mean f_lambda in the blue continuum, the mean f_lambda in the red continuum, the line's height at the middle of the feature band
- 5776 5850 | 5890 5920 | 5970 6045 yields 0.04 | 4.08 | 3.95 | 4.02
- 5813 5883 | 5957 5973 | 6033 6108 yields 0.03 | 4.16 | 4.18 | 4.17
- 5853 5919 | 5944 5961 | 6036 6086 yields 0.04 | 4.06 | 4.19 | 4.11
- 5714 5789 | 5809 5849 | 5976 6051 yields -0.03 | 4.02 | 3.95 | 4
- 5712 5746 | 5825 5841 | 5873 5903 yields -0.03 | 4.05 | 4.09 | 4.08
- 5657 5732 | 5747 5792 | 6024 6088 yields 0.01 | 3.99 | 4.14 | 4.02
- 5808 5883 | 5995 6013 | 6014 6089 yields 0.05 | 4.16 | 4.09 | 4.11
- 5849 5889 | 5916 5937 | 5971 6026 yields 0.04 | 4.22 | 3.94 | 4.1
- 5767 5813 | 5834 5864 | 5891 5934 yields -0.04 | 4.07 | 3.89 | 3.98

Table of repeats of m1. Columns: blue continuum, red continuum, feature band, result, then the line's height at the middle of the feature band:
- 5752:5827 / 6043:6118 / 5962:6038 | 3.8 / 4.16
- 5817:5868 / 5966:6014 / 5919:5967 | 0.7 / 4.03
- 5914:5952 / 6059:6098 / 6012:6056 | 2.3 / 4.19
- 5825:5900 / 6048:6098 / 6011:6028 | 1.5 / 4.25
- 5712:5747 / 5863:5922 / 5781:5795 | 0.8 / 4.05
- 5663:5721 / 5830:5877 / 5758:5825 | 1.3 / 4.12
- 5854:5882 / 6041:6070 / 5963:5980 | 0.7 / 4.21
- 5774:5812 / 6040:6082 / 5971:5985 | 0.4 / 4.16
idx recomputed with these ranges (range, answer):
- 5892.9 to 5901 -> 3.9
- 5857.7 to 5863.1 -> 4.05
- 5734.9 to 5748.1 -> 4.11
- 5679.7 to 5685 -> 4.04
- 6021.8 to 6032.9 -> 3.88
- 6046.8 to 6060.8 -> 4.2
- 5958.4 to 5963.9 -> 4.07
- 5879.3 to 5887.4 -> 4.23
